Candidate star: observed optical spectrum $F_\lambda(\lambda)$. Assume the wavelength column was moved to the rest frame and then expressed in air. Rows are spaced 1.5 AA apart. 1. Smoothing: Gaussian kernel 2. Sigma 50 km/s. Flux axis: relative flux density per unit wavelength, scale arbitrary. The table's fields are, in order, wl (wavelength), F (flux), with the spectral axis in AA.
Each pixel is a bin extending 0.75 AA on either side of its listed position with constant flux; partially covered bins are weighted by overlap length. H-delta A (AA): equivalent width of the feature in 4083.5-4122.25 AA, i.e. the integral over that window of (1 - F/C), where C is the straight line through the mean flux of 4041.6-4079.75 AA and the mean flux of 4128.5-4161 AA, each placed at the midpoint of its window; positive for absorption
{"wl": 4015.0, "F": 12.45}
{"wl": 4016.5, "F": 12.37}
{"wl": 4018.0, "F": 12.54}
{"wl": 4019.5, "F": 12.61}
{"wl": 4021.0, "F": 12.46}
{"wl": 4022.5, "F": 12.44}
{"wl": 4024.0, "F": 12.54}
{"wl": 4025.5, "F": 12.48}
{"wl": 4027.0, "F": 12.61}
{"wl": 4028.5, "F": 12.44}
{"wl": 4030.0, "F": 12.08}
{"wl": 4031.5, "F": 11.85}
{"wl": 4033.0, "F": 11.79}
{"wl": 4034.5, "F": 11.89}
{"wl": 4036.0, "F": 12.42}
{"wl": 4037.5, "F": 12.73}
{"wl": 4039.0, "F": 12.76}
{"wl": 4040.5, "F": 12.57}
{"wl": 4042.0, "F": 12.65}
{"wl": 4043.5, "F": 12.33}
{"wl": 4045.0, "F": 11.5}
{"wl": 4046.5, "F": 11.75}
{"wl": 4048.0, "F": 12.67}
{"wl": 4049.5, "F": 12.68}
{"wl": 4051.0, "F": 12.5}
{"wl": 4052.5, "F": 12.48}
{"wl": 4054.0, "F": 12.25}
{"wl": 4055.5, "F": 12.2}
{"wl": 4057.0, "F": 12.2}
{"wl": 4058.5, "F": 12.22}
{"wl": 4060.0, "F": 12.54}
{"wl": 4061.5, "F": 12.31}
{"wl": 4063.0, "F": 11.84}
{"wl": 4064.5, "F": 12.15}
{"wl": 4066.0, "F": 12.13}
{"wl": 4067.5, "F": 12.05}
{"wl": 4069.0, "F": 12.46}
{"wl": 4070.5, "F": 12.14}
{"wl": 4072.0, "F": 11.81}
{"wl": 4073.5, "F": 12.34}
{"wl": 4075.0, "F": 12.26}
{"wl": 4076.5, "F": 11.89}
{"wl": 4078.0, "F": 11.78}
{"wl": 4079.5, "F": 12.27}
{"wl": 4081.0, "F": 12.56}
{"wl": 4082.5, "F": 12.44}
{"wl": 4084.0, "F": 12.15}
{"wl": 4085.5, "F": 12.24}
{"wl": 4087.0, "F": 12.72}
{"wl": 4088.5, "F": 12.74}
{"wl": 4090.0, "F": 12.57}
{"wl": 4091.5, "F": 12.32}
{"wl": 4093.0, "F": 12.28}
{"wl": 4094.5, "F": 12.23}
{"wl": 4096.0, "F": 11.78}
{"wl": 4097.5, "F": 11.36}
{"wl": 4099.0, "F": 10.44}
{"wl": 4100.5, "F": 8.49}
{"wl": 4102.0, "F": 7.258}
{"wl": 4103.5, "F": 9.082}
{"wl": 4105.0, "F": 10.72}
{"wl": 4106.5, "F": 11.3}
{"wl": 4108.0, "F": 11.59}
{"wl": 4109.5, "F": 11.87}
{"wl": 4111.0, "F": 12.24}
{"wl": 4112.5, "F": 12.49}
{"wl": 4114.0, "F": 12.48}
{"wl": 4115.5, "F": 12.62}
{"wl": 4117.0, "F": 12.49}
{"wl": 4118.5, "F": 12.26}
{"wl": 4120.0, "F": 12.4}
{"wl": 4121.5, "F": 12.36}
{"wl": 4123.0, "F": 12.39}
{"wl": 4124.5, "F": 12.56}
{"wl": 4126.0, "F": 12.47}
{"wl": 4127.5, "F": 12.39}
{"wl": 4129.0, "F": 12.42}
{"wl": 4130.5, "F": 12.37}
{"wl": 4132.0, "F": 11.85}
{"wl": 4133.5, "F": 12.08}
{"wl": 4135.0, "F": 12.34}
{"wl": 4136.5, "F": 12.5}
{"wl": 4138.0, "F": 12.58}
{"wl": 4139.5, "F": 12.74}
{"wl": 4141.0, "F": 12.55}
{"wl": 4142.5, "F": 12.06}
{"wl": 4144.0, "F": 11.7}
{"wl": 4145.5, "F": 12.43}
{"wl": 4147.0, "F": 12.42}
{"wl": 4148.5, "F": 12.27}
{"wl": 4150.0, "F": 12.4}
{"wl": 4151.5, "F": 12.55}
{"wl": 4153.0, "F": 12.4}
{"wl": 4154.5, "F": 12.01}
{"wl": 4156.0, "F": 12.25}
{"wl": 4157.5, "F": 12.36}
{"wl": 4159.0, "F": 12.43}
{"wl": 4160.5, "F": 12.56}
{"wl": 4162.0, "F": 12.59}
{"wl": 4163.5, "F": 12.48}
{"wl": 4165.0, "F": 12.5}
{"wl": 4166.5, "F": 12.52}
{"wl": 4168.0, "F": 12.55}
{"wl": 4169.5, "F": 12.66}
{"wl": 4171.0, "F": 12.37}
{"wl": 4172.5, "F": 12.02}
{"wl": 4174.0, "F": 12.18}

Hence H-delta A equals 2.0 AA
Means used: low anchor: 12.2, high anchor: 12.3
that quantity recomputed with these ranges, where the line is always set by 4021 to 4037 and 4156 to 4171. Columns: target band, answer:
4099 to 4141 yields 2.2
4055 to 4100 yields 0.8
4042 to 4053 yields 0.0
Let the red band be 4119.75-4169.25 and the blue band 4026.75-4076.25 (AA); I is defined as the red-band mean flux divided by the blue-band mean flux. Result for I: 1.01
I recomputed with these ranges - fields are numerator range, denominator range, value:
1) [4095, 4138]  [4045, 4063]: 0.95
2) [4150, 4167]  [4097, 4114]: 1.16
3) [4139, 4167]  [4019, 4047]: 1.01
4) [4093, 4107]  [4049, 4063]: 0.84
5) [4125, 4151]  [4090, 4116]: 1.10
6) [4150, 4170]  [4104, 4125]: 1.03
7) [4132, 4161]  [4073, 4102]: 1.04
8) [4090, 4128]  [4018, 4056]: 0.94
